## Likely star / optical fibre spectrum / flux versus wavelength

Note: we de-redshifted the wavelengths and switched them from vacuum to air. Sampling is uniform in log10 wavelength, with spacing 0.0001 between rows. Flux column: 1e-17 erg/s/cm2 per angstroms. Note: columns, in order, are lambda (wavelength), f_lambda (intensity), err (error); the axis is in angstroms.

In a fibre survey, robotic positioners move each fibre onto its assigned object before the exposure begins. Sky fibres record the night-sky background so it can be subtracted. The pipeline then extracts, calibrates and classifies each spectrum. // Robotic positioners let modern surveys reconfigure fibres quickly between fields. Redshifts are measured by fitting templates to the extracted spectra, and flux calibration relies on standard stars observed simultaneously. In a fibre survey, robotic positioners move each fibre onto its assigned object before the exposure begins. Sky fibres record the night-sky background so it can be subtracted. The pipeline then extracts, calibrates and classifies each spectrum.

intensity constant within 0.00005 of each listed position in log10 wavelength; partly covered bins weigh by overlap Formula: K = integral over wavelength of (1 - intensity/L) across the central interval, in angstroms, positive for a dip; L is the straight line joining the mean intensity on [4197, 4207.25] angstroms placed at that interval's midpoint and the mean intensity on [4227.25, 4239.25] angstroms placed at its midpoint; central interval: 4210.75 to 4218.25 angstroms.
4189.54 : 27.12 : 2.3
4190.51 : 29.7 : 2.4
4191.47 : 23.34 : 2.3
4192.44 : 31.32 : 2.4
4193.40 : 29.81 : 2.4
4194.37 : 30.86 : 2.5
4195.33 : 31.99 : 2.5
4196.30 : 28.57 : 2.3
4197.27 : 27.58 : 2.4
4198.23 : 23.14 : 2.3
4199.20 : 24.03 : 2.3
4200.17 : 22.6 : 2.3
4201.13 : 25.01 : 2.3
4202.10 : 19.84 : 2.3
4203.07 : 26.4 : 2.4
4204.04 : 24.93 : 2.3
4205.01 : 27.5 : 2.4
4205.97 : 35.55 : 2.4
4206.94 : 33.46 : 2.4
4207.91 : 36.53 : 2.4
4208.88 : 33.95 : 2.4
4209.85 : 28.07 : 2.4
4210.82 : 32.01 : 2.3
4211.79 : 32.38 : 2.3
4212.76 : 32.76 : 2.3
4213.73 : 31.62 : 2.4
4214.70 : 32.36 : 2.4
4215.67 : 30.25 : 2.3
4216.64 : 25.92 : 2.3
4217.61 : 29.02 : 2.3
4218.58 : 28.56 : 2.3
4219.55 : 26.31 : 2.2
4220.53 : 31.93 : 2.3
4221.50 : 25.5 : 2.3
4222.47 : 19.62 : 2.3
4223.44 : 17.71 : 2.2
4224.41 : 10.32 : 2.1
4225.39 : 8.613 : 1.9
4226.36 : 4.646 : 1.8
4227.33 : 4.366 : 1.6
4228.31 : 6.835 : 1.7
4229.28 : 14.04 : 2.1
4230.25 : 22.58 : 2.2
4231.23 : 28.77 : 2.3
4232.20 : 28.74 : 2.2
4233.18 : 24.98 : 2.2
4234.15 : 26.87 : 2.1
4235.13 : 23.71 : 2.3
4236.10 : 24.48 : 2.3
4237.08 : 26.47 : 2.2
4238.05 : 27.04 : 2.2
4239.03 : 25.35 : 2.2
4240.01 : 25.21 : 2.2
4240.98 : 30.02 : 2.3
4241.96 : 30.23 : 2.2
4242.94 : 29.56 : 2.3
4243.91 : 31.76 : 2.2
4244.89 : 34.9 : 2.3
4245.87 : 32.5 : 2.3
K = -1.8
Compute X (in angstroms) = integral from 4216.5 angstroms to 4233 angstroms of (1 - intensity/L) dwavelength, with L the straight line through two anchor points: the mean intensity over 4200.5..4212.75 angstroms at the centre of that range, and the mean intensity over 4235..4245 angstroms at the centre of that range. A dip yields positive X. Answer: 5.3 angstroms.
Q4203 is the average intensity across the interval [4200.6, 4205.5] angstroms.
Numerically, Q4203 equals 24.8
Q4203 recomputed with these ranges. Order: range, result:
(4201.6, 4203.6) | 23.1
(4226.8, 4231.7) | 15.2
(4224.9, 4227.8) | 5.89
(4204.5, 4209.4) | 33.3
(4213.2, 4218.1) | 29.9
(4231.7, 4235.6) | 26.1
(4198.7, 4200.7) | 23.4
